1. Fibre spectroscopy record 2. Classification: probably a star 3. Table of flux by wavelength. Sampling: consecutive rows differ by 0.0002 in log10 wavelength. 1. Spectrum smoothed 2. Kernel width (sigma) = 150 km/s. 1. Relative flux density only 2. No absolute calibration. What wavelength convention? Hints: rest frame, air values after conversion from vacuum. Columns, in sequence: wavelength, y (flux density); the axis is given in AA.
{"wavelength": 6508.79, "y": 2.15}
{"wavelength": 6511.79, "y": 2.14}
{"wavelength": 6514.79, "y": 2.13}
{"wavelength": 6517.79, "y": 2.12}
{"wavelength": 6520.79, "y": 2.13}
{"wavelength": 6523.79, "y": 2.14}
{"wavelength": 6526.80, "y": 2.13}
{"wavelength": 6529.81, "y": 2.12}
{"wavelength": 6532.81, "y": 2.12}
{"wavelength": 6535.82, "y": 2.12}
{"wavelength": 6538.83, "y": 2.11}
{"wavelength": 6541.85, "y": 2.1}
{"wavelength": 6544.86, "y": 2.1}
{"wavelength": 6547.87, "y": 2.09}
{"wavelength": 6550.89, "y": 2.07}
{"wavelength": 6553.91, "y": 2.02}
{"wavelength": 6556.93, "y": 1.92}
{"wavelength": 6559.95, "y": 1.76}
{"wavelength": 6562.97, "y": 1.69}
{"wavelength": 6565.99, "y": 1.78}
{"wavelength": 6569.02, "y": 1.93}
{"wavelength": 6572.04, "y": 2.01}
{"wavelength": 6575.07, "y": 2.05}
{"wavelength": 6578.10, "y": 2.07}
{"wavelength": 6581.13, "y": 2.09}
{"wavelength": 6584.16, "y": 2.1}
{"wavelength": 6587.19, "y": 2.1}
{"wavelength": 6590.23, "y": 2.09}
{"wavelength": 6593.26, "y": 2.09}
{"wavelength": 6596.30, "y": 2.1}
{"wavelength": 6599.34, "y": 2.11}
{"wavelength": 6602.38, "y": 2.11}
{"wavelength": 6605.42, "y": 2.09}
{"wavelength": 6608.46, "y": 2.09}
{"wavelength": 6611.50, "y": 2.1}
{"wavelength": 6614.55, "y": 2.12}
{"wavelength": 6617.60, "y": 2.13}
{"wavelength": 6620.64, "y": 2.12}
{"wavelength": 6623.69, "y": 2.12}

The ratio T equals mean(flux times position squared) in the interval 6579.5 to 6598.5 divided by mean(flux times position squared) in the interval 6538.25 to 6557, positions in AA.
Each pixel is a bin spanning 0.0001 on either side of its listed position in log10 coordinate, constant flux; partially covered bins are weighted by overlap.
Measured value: 1.03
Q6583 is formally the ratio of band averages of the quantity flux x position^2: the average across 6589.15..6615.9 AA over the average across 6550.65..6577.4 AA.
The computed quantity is 1.1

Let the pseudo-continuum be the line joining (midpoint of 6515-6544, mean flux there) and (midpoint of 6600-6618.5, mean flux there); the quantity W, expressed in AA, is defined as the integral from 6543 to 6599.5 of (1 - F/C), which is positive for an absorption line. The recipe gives 2.8 AA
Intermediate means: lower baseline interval 2.12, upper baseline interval 2.11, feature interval 2.01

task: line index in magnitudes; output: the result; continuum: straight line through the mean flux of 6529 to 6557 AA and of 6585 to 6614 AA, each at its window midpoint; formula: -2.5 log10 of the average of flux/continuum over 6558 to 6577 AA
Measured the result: 0.118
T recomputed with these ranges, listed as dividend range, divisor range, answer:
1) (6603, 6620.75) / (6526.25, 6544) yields 1.02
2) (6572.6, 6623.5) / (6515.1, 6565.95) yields 1.05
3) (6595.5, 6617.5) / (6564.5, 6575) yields 1.10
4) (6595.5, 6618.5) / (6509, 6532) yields 1.01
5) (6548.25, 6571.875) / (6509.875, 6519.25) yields 0.90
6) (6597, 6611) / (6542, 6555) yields 1.03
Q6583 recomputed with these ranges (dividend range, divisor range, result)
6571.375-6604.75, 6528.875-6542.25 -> 1.00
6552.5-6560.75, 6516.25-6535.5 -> 0.91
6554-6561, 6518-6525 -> 0.89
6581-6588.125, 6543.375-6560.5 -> 1.06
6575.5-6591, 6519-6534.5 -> 1.00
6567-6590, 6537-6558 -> 1.00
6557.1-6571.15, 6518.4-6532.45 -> 0.86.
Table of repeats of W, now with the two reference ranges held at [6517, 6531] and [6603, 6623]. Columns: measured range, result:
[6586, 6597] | 0.10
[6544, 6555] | 0.27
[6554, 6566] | 1.73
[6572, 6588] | 0.32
